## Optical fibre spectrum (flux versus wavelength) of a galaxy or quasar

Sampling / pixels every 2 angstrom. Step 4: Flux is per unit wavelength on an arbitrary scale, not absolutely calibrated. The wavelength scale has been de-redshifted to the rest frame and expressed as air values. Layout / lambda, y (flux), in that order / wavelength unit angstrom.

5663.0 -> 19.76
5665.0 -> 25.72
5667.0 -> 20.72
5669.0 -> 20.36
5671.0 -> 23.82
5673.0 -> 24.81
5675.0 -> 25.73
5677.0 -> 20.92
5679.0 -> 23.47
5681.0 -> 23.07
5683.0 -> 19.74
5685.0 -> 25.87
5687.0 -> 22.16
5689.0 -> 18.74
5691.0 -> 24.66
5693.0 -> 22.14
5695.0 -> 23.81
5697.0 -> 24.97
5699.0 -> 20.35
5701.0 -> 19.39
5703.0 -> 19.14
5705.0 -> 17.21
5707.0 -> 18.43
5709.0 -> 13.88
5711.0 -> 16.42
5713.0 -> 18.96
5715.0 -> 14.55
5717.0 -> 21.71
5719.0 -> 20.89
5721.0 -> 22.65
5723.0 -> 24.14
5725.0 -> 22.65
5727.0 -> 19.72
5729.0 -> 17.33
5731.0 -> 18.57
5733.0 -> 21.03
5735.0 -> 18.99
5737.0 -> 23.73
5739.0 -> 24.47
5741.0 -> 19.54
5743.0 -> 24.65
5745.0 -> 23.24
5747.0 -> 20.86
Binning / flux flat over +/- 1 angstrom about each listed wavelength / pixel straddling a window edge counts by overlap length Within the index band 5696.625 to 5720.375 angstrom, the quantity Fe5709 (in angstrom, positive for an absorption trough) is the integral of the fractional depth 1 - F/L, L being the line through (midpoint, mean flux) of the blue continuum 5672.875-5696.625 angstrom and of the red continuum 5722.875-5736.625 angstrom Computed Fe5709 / 3.1 angstrom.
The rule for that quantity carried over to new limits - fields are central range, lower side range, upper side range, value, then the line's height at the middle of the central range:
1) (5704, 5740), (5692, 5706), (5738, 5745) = 3.8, 22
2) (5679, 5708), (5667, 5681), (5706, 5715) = -2.8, 19.6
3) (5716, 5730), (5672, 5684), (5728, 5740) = -0.1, 21.1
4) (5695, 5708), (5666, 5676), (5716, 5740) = 1.1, 22.1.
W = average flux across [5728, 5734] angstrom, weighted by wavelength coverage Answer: 19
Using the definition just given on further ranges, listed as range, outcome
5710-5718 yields 17.9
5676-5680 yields 22.2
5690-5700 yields 23.2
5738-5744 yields 22.9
